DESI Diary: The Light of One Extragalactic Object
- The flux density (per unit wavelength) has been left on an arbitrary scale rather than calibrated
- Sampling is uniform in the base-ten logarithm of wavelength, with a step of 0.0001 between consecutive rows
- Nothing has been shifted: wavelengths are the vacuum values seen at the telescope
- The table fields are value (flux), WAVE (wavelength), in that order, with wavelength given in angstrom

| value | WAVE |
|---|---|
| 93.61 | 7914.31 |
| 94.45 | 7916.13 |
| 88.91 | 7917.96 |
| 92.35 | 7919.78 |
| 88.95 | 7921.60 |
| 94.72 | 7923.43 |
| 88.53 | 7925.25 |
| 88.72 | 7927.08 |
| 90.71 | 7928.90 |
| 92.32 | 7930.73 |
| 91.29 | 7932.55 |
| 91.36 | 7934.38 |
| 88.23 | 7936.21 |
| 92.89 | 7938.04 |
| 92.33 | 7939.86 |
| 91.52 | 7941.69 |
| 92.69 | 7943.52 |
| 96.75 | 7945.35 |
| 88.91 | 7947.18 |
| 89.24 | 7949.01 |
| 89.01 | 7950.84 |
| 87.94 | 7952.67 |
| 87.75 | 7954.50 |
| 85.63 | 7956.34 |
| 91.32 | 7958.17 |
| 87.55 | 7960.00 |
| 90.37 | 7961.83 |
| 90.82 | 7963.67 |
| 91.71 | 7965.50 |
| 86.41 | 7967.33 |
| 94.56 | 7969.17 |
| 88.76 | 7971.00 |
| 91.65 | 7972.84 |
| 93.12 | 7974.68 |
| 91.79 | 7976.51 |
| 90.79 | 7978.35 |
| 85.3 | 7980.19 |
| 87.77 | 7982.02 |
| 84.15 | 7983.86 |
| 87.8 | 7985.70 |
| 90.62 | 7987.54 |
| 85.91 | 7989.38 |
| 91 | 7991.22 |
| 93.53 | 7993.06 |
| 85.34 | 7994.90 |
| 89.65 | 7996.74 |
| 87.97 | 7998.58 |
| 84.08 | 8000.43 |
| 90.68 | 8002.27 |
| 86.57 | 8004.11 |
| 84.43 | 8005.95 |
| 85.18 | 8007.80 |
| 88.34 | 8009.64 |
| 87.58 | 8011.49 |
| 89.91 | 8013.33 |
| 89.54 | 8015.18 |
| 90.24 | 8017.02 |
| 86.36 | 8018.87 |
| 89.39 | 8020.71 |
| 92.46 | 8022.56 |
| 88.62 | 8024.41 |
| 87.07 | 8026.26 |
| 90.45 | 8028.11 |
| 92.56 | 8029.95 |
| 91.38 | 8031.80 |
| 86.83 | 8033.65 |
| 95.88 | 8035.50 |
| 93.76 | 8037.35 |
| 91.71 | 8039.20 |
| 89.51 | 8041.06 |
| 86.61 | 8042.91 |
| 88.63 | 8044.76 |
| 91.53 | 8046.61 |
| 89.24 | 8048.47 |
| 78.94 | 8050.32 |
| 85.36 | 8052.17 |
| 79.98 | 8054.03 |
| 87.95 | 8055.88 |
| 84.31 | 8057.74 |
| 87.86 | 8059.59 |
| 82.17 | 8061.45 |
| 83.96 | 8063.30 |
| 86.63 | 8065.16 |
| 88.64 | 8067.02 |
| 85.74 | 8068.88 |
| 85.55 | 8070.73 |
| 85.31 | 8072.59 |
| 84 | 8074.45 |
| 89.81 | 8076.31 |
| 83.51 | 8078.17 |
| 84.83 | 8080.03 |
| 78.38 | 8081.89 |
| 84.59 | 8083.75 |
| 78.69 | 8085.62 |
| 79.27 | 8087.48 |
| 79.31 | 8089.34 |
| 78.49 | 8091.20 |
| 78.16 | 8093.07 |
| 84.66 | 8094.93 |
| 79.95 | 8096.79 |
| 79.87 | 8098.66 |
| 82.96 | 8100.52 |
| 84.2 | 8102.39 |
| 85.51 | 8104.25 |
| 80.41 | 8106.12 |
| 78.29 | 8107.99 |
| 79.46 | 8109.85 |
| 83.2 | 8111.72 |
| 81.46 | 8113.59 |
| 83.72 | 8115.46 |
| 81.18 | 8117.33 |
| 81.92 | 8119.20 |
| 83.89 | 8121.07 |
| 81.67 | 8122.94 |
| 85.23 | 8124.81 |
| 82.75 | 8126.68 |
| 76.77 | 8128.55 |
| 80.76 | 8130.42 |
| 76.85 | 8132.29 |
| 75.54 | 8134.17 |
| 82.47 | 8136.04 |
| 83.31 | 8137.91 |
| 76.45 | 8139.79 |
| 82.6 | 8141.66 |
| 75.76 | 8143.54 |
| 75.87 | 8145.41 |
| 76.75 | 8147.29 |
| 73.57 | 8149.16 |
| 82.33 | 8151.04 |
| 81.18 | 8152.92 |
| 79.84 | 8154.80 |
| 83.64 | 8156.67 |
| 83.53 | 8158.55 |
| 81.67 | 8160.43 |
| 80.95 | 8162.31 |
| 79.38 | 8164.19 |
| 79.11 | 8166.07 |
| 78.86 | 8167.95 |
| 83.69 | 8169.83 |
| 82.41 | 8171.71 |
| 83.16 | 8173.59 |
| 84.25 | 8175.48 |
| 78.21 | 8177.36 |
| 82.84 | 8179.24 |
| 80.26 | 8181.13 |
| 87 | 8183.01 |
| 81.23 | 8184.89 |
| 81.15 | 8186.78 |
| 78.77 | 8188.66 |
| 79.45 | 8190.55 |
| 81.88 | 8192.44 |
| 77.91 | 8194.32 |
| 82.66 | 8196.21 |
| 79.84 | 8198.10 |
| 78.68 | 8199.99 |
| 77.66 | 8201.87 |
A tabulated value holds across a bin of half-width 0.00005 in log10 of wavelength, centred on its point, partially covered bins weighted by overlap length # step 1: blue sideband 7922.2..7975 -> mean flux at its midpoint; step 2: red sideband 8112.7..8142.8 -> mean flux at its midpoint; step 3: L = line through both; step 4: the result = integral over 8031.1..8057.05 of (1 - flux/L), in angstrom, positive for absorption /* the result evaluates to -0.9 angstrom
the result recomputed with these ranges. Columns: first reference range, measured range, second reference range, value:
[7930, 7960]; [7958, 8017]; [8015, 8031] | 0.8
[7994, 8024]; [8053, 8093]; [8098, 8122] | 0.3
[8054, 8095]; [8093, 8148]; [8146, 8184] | 1.0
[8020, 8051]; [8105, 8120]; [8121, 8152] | 0.1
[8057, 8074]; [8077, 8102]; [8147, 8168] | 0.9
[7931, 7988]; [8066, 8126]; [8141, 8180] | 0.7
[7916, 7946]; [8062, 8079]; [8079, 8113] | -0.6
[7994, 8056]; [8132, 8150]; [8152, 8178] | 1.0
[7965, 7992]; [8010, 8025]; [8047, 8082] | -0.3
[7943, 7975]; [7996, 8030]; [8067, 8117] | -0.5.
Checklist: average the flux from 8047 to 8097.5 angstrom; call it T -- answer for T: 83.6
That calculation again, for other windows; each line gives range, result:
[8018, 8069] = 88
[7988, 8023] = 88.3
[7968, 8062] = 88.5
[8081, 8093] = 79.6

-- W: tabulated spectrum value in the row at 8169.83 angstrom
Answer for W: 83.69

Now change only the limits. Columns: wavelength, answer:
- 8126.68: 82.75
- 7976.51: 91.79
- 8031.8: 91.38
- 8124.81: 85.23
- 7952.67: 87.94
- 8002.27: 90.68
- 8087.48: 79.27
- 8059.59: 87.86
